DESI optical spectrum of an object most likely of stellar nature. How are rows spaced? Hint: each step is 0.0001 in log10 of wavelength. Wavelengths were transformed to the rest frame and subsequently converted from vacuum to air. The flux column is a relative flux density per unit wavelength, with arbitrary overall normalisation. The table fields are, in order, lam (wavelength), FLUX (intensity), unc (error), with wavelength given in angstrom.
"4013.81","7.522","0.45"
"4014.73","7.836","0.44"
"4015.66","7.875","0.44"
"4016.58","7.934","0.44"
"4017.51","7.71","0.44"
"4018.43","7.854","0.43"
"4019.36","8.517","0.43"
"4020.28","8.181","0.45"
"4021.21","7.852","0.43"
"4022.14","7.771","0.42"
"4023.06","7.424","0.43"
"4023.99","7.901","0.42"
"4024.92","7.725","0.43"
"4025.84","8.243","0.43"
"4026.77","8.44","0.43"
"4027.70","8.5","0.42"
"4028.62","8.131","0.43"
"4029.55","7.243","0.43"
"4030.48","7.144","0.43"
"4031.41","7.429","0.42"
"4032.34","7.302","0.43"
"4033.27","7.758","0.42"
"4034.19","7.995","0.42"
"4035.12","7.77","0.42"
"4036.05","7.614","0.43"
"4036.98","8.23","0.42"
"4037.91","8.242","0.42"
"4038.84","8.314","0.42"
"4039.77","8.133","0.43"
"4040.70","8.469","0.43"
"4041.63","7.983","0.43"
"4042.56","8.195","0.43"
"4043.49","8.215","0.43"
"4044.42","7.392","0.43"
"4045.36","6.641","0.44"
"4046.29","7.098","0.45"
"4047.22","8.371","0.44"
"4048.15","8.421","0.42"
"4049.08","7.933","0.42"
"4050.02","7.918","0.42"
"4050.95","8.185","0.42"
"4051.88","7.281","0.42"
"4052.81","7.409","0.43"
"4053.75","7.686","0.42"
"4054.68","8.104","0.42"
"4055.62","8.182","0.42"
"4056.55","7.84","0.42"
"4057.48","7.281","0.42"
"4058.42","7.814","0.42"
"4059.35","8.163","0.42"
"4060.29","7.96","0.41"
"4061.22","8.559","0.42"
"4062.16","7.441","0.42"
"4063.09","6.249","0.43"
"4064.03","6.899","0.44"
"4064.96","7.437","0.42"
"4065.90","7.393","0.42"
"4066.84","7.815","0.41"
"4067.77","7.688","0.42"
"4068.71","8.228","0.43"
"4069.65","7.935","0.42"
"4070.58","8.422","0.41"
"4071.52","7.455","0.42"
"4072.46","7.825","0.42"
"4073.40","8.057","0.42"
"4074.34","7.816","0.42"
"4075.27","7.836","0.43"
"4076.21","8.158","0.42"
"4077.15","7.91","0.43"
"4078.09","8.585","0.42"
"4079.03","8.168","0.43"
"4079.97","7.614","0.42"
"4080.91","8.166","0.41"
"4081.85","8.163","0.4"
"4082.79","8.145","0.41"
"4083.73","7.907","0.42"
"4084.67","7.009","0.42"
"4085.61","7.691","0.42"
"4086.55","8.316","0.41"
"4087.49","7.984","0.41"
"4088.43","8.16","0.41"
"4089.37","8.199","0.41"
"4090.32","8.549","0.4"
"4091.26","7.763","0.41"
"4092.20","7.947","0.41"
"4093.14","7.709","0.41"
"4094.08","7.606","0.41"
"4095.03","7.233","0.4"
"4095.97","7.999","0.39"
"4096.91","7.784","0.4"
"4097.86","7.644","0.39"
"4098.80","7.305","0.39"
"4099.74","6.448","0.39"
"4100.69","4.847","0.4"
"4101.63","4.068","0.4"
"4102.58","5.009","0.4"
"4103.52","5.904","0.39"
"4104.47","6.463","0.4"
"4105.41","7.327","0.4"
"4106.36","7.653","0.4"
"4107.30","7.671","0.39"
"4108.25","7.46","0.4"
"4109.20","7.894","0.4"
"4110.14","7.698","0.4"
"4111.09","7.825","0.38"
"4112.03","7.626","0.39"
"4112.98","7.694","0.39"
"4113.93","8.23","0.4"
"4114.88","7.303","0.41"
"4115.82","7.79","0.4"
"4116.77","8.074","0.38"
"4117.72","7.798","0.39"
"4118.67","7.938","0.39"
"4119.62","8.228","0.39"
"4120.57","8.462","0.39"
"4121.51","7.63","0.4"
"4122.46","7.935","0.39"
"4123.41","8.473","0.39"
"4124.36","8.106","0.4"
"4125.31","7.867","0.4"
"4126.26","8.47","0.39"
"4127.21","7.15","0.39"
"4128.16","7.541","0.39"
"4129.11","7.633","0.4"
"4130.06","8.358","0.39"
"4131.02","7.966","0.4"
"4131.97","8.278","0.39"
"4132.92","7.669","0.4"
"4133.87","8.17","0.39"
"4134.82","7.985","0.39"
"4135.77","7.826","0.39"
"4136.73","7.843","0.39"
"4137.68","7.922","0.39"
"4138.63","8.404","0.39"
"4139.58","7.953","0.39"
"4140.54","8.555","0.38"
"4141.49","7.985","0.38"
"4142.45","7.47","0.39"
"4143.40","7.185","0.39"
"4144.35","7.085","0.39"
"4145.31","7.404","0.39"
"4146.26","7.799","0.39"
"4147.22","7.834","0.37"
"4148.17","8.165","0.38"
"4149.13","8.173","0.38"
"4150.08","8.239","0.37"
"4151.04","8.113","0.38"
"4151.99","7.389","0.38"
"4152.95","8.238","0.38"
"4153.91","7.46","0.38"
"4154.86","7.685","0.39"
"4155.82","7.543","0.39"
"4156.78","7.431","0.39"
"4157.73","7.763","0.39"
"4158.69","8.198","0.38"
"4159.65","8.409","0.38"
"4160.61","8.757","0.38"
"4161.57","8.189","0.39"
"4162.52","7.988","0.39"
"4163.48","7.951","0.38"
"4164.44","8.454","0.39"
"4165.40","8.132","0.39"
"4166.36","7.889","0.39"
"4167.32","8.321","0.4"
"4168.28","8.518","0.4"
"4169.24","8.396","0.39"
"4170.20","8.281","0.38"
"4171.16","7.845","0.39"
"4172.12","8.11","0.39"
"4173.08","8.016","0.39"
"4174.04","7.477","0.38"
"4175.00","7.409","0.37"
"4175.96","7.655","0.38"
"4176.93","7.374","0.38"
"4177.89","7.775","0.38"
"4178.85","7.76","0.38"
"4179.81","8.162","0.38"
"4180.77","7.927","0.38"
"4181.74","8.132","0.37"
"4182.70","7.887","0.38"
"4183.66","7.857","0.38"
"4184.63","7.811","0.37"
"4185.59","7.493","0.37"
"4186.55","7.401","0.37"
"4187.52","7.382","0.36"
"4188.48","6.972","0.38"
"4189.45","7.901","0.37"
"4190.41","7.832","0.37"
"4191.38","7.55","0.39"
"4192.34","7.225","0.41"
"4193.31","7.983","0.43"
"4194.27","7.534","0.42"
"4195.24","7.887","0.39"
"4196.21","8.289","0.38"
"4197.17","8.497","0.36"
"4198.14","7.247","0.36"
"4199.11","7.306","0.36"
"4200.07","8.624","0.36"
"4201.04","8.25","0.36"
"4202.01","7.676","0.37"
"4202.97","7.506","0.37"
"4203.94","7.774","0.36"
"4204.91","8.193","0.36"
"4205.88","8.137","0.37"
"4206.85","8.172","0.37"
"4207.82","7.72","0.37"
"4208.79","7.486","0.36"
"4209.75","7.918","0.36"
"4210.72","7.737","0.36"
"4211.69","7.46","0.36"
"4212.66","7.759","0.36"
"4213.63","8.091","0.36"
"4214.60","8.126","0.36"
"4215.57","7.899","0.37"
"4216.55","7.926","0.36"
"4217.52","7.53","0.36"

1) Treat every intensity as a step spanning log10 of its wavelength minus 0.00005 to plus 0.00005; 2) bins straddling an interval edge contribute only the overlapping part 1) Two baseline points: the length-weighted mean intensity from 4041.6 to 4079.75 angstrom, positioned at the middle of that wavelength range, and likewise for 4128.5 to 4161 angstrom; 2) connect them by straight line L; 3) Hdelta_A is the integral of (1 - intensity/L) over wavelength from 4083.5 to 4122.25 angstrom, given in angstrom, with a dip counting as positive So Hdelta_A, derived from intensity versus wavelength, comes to 1.9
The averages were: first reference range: 7.8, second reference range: 7.9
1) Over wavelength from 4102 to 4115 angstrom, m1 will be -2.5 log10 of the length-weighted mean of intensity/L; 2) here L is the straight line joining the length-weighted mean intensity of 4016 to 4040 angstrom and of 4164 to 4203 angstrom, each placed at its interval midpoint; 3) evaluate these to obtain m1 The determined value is 0.09 mag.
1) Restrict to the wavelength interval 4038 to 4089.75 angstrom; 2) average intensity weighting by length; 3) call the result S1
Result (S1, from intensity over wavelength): 7.86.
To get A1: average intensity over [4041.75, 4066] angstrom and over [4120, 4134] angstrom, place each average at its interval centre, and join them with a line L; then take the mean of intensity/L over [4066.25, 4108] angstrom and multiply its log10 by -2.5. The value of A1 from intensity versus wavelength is 0.039 mag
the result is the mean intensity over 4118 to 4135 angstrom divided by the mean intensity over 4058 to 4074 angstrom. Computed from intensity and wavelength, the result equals 1.03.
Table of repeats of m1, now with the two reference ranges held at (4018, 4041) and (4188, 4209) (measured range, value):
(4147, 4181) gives -0.02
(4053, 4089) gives 0.01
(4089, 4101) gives 0.06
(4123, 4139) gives -0.02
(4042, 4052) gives 0.01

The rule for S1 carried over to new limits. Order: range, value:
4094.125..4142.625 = 7.58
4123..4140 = 7.98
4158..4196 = 7.89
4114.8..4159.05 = 7.89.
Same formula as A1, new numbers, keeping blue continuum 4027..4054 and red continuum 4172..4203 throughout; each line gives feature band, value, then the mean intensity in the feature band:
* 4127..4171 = -0.02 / 7.95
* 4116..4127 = -0.04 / 8.06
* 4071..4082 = -0.02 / 7.97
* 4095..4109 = 0.16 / 6.73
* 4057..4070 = 0.03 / 7.63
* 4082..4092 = -0.02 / 7.98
